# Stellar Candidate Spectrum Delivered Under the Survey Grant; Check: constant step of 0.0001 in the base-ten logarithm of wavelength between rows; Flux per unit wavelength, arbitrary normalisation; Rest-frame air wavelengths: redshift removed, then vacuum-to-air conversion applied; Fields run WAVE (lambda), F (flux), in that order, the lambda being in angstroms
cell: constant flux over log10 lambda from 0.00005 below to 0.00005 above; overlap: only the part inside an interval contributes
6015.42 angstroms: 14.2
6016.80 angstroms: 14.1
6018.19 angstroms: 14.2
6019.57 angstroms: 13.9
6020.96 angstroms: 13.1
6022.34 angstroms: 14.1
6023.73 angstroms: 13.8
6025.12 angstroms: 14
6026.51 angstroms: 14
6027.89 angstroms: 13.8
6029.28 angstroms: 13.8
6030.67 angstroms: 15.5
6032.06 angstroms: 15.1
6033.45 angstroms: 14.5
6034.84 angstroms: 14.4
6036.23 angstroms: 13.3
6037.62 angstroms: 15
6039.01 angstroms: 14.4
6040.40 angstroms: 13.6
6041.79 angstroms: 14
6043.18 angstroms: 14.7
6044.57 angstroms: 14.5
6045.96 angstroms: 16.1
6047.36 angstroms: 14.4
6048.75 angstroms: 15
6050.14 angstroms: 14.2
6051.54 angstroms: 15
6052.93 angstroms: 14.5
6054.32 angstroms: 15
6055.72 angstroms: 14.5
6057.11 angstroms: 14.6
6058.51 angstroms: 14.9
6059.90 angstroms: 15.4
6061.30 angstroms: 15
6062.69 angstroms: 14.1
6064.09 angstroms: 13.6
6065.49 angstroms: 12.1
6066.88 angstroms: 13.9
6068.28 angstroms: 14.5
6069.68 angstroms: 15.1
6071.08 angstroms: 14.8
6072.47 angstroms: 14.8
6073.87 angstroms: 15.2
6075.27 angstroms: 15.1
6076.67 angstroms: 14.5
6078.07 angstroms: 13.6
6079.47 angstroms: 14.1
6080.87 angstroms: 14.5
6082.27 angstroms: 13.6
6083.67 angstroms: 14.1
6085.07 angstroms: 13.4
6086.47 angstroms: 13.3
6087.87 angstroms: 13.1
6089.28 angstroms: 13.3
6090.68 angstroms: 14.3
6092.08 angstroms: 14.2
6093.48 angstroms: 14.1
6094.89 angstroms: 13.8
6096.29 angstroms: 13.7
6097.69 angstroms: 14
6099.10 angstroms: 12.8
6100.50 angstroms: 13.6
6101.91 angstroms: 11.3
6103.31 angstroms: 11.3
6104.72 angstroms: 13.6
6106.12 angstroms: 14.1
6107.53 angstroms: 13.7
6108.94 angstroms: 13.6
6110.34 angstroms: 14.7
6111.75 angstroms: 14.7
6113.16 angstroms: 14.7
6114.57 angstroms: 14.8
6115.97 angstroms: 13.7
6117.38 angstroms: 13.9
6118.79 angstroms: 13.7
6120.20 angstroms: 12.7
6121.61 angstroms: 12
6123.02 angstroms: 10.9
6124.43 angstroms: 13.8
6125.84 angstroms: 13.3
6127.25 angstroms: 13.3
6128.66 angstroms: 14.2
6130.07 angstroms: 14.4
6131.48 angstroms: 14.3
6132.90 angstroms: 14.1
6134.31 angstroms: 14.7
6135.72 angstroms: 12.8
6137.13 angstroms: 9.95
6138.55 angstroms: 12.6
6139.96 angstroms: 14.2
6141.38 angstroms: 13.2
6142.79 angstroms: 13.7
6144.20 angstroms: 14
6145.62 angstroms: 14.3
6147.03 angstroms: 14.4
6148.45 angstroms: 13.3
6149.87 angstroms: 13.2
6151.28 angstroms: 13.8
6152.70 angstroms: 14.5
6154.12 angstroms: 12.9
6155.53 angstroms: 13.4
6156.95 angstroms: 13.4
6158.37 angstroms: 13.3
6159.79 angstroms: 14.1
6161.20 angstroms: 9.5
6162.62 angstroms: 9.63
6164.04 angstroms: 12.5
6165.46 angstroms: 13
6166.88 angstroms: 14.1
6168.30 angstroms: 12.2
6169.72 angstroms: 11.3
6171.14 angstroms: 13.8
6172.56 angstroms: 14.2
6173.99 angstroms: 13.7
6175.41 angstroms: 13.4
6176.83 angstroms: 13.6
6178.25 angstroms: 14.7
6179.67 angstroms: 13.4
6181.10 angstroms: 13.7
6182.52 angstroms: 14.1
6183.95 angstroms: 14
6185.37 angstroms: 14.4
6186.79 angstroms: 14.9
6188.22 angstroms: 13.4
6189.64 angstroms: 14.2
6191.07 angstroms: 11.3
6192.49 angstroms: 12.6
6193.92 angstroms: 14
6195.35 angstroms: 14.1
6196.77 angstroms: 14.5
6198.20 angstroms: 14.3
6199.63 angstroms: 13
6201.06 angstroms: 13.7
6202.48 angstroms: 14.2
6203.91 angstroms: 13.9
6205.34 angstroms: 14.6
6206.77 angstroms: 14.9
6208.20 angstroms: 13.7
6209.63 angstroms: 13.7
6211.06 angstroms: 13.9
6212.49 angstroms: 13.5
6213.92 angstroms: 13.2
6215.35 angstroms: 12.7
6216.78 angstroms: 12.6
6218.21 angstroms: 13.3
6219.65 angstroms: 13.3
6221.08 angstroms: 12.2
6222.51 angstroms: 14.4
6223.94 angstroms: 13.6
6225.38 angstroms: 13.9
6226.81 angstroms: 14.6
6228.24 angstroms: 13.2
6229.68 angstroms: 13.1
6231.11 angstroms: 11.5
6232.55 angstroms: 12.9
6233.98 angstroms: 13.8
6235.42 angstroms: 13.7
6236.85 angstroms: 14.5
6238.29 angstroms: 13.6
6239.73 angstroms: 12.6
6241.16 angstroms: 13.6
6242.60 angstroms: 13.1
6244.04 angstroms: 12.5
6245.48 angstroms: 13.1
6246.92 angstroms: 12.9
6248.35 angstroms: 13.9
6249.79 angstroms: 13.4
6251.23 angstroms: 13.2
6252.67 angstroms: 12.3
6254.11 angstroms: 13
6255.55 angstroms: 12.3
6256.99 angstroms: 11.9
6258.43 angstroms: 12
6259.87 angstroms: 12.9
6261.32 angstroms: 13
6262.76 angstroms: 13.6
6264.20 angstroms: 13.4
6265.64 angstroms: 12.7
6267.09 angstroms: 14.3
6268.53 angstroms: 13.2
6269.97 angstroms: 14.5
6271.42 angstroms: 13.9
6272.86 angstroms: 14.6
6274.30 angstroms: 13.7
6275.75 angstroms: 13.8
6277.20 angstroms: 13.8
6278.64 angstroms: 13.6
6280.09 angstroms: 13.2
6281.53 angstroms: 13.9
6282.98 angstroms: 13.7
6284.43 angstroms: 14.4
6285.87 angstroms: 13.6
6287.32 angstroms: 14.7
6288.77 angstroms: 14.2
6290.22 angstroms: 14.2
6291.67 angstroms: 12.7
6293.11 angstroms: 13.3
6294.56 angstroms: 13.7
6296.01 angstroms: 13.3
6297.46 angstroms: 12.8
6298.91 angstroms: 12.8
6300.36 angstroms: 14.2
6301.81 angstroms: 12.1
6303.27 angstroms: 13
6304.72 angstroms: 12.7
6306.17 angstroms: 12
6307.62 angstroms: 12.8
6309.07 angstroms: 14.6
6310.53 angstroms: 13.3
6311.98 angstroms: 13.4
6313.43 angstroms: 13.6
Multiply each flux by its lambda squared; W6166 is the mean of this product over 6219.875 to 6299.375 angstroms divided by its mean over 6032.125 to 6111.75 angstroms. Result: 1.0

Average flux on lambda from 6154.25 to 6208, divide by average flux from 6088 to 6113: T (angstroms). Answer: 0.99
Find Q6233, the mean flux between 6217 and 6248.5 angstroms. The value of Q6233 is 13.3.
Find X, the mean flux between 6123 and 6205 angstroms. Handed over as 13.4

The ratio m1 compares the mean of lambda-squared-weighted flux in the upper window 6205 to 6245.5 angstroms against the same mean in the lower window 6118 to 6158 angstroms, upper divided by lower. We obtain 1.0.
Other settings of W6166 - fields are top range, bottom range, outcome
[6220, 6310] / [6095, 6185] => 1.04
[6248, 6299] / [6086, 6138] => 1.05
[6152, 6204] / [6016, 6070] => 0.97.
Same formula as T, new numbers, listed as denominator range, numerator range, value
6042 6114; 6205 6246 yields 0.95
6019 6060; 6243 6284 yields 0.92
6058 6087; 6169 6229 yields 0.96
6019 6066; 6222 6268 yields 0.92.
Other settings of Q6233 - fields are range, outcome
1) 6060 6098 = 14.1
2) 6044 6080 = 14.6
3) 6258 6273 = 13.4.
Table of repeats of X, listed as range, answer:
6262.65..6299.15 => 13.7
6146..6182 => 13.2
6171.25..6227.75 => 13.7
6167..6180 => 13.4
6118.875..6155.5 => 13.4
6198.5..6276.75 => 13.4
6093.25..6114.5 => 13.6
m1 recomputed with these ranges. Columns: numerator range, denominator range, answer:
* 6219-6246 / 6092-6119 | 1.01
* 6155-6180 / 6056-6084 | 0.93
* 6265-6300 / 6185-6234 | 1.03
